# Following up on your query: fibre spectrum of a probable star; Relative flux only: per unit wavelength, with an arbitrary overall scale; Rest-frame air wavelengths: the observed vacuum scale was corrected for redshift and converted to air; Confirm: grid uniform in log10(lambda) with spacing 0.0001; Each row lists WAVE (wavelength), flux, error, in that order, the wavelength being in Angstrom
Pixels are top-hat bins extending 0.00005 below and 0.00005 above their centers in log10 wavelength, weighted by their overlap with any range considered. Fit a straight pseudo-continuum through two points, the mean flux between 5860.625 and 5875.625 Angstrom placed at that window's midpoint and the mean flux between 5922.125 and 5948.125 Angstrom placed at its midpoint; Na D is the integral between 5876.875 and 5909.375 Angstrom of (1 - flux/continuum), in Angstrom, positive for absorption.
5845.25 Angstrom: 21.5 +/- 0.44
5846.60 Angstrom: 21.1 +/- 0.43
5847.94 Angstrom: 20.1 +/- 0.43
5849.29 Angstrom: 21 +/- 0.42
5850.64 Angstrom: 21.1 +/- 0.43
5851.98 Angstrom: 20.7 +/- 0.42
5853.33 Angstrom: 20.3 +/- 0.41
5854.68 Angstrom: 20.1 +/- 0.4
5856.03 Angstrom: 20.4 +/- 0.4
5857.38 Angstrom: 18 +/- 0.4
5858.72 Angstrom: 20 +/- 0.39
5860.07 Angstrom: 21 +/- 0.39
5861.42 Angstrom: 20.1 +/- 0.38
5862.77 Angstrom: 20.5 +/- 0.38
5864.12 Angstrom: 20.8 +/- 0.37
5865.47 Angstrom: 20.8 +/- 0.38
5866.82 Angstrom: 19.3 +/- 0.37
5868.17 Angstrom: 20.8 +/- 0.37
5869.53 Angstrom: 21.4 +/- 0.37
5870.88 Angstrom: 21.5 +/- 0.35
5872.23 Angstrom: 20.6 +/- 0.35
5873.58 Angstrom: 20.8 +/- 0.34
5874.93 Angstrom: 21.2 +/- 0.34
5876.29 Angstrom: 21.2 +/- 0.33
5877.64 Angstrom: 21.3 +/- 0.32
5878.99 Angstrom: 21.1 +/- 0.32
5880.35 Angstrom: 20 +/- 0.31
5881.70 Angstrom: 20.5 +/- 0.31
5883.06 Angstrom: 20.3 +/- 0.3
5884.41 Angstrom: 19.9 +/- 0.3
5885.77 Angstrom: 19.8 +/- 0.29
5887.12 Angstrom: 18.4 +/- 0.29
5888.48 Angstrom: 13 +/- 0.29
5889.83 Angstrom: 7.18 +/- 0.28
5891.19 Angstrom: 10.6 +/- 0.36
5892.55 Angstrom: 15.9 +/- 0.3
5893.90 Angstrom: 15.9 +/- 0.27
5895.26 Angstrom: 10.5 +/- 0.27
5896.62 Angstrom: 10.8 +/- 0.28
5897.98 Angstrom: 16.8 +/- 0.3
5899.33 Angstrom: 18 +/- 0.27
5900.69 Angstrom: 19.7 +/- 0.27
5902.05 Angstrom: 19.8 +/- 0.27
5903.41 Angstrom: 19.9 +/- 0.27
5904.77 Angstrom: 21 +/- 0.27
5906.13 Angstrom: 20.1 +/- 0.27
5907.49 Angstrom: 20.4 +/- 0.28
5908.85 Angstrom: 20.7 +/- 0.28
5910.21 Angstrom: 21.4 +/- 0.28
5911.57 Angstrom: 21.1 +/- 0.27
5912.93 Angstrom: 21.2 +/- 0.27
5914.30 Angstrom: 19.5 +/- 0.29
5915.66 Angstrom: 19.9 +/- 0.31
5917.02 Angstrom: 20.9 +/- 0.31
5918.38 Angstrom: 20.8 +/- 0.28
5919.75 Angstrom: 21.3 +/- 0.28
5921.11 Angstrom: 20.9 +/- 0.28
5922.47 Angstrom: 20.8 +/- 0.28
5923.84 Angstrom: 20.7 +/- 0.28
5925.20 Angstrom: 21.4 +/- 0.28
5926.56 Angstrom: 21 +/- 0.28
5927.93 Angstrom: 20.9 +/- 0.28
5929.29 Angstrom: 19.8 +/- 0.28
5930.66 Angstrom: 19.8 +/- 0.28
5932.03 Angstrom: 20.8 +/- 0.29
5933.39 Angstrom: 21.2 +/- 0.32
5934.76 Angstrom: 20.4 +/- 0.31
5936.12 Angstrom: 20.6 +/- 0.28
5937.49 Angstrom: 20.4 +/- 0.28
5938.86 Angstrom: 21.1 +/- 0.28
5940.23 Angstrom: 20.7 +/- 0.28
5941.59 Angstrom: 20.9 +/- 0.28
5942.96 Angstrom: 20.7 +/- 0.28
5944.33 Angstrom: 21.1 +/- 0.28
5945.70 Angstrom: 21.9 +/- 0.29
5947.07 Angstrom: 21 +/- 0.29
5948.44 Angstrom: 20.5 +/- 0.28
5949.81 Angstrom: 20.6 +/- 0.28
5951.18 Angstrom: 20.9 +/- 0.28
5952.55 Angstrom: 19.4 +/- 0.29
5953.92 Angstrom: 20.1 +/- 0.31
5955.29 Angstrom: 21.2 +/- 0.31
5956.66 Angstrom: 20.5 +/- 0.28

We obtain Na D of 5.0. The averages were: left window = 20.7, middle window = 17.6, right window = 20.8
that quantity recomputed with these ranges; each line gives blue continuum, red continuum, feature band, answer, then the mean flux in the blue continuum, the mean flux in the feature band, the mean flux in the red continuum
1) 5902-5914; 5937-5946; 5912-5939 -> 0.2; 20.6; 20.7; 20.9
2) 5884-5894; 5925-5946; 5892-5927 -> -3.4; 14.9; 19.3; 20.8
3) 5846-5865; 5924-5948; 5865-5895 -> 2.8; 20.4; 18.6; 20.8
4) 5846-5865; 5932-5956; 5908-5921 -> -0.1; 20.4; 20.8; 20.8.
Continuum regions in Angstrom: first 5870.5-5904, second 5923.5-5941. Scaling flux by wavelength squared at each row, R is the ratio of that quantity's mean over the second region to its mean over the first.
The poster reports 1.18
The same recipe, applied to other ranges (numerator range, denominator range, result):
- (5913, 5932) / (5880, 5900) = 1.32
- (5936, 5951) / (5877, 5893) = 1.23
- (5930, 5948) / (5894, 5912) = 1.15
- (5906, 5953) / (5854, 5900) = 1.14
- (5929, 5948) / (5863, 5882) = 1.02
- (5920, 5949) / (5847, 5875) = 1.04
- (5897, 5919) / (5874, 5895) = 1.14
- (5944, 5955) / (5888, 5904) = 1.42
